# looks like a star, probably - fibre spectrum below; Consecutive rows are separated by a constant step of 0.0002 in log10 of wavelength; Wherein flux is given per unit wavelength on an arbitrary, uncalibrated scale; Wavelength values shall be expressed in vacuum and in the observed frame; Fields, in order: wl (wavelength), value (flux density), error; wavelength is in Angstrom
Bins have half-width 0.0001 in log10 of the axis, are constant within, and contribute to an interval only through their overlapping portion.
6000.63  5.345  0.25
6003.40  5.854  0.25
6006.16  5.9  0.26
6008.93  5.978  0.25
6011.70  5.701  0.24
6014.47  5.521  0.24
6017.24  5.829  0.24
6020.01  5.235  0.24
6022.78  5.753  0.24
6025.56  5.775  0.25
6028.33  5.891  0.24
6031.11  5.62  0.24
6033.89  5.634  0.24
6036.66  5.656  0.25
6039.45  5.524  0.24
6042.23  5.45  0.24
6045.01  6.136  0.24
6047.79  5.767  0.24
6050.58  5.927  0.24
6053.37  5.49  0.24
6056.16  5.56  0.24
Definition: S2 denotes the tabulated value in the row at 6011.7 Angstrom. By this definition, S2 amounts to 5.701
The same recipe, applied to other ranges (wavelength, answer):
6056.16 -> 5.56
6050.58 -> 5.927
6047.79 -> 5.767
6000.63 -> 5.345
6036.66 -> 5.656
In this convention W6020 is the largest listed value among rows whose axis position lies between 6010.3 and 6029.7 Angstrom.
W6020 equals 5.891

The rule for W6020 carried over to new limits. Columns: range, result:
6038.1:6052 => 6.136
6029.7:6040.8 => 5.656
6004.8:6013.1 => 5.978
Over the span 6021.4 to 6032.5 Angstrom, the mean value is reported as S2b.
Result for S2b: 5.76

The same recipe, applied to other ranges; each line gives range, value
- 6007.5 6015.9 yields 5.73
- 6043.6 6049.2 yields 5.95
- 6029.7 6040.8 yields 5.61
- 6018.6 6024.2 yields 5.5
